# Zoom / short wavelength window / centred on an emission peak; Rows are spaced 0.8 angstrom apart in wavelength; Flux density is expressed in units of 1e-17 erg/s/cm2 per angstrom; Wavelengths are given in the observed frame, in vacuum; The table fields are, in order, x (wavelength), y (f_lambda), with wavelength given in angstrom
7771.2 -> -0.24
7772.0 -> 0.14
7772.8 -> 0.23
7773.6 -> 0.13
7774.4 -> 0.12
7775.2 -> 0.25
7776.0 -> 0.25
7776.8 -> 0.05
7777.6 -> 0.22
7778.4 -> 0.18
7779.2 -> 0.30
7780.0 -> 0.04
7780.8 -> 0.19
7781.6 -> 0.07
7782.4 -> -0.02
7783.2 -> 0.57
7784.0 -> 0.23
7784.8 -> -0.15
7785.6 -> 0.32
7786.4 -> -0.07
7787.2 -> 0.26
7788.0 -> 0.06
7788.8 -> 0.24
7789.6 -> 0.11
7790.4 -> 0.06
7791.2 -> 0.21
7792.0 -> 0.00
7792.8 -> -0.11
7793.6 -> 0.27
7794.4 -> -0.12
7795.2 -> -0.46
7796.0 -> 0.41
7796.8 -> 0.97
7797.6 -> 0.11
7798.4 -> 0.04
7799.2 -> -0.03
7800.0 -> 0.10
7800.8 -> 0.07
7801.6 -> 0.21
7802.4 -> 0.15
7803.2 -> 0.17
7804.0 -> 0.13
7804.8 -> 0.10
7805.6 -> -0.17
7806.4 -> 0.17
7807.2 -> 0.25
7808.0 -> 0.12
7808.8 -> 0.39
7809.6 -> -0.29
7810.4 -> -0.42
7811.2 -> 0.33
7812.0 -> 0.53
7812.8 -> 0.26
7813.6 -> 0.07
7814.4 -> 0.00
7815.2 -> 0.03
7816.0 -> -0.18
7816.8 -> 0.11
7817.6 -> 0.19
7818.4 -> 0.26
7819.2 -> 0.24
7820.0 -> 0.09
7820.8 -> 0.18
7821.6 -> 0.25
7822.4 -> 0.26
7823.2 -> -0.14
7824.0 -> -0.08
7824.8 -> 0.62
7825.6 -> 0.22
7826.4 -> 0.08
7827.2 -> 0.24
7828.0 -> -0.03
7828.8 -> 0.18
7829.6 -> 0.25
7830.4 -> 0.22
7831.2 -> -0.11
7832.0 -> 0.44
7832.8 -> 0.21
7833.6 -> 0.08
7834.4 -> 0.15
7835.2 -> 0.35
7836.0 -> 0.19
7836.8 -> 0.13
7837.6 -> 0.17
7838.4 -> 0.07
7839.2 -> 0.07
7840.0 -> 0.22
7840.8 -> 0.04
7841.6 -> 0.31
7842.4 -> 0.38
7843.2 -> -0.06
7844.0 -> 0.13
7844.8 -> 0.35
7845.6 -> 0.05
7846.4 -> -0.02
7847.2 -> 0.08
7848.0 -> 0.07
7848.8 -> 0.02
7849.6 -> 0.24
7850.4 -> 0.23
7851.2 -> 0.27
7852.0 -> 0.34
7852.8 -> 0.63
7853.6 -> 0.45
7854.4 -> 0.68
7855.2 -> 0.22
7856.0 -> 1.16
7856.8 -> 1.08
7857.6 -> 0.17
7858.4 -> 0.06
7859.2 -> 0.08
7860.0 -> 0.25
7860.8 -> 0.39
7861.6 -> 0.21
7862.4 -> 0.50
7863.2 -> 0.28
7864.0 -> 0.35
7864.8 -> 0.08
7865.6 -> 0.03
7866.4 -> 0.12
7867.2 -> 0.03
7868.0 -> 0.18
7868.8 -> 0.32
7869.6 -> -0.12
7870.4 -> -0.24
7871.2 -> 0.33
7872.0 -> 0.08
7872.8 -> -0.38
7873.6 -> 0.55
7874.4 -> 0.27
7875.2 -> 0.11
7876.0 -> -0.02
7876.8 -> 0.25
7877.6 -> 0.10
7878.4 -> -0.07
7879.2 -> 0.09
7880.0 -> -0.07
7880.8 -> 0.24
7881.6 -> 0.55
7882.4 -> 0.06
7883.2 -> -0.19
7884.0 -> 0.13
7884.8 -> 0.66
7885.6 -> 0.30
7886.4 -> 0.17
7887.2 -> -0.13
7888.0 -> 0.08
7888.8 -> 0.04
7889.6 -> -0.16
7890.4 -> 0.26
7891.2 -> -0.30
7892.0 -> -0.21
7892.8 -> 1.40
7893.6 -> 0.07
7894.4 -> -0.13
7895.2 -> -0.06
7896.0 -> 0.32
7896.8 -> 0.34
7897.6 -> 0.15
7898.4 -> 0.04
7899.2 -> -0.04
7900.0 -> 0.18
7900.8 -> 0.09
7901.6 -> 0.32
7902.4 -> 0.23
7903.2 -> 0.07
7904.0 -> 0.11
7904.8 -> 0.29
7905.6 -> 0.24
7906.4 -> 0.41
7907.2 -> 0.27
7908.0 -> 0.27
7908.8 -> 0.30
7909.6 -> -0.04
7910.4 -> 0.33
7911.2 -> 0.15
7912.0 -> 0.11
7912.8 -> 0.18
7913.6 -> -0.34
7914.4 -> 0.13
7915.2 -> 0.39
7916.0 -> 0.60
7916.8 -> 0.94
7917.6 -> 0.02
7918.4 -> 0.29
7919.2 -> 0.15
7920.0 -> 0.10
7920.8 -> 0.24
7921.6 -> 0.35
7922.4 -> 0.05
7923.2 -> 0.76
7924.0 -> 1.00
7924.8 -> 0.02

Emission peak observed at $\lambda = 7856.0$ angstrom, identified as H-beta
